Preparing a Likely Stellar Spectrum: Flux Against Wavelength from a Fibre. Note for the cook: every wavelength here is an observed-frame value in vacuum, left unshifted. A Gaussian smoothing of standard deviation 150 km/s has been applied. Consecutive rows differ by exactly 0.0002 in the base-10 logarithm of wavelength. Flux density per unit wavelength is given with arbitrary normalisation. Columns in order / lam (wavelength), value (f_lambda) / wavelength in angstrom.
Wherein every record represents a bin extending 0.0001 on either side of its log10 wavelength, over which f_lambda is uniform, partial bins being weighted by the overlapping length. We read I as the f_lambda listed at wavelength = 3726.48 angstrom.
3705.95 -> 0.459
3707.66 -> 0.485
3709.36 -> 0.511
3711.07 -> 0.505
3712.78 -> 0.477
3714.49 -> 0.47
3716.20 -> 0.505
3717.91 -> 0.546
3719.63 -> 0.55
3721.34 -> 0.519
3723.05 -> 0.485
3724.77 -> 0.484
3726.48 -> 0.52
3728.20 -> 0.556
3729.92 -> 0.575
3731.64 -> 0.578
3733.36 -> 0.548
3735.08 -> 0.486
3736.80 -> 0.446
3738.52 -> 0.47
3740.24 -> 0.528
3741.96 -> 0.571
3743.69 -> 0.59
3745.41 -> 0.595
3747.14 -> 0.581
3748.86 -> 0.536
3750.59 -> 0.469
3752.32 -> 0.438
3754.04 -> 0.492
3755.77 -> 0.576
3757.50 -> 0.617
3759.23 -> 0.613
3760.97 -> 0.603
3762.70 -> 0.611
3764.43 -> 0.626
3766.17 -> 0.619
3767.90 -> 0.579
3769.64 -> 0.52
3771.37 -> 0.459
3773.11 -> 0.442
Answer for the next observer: 0.52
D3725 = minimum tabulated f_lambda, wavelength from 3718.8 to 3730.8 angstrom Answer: 0.484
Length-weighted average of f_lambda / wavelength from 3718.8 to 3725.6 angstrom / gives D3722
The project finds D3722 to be 0.51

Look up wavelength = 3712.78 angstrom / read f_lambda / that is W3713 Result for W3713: 0.477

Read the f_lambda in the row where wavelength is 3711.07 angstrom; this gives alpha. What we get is 0.505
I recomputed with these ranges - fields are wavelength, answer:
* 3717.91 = 0.546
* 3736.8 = 0.446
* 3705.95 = 0.459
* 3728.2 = 0.556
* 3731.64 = 0.578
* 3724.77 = 0.484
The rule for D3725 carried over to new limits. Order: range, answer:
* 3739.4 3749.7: 0.528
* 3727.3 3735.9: 0.486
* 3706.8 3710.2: 0.485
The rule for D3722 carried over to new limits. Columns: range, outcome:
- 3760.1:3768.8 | 0.607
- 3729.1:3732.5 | 0.576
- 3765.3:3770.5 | 0.572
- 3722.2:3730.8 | 0.524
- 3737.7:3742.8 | 0.524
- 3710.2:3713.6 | 0.491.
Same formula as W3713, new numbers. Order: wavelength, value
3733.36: 0.548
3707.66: 0.485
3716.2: 0.505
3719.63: 0.55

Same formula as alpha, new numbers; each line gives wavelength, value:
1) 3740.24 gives 0.528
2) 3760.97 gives 0.603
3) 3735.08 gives 0.486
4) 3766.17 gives 0.619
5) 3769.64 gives 0.52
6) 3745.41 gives 0.595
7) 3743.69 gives 0.59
